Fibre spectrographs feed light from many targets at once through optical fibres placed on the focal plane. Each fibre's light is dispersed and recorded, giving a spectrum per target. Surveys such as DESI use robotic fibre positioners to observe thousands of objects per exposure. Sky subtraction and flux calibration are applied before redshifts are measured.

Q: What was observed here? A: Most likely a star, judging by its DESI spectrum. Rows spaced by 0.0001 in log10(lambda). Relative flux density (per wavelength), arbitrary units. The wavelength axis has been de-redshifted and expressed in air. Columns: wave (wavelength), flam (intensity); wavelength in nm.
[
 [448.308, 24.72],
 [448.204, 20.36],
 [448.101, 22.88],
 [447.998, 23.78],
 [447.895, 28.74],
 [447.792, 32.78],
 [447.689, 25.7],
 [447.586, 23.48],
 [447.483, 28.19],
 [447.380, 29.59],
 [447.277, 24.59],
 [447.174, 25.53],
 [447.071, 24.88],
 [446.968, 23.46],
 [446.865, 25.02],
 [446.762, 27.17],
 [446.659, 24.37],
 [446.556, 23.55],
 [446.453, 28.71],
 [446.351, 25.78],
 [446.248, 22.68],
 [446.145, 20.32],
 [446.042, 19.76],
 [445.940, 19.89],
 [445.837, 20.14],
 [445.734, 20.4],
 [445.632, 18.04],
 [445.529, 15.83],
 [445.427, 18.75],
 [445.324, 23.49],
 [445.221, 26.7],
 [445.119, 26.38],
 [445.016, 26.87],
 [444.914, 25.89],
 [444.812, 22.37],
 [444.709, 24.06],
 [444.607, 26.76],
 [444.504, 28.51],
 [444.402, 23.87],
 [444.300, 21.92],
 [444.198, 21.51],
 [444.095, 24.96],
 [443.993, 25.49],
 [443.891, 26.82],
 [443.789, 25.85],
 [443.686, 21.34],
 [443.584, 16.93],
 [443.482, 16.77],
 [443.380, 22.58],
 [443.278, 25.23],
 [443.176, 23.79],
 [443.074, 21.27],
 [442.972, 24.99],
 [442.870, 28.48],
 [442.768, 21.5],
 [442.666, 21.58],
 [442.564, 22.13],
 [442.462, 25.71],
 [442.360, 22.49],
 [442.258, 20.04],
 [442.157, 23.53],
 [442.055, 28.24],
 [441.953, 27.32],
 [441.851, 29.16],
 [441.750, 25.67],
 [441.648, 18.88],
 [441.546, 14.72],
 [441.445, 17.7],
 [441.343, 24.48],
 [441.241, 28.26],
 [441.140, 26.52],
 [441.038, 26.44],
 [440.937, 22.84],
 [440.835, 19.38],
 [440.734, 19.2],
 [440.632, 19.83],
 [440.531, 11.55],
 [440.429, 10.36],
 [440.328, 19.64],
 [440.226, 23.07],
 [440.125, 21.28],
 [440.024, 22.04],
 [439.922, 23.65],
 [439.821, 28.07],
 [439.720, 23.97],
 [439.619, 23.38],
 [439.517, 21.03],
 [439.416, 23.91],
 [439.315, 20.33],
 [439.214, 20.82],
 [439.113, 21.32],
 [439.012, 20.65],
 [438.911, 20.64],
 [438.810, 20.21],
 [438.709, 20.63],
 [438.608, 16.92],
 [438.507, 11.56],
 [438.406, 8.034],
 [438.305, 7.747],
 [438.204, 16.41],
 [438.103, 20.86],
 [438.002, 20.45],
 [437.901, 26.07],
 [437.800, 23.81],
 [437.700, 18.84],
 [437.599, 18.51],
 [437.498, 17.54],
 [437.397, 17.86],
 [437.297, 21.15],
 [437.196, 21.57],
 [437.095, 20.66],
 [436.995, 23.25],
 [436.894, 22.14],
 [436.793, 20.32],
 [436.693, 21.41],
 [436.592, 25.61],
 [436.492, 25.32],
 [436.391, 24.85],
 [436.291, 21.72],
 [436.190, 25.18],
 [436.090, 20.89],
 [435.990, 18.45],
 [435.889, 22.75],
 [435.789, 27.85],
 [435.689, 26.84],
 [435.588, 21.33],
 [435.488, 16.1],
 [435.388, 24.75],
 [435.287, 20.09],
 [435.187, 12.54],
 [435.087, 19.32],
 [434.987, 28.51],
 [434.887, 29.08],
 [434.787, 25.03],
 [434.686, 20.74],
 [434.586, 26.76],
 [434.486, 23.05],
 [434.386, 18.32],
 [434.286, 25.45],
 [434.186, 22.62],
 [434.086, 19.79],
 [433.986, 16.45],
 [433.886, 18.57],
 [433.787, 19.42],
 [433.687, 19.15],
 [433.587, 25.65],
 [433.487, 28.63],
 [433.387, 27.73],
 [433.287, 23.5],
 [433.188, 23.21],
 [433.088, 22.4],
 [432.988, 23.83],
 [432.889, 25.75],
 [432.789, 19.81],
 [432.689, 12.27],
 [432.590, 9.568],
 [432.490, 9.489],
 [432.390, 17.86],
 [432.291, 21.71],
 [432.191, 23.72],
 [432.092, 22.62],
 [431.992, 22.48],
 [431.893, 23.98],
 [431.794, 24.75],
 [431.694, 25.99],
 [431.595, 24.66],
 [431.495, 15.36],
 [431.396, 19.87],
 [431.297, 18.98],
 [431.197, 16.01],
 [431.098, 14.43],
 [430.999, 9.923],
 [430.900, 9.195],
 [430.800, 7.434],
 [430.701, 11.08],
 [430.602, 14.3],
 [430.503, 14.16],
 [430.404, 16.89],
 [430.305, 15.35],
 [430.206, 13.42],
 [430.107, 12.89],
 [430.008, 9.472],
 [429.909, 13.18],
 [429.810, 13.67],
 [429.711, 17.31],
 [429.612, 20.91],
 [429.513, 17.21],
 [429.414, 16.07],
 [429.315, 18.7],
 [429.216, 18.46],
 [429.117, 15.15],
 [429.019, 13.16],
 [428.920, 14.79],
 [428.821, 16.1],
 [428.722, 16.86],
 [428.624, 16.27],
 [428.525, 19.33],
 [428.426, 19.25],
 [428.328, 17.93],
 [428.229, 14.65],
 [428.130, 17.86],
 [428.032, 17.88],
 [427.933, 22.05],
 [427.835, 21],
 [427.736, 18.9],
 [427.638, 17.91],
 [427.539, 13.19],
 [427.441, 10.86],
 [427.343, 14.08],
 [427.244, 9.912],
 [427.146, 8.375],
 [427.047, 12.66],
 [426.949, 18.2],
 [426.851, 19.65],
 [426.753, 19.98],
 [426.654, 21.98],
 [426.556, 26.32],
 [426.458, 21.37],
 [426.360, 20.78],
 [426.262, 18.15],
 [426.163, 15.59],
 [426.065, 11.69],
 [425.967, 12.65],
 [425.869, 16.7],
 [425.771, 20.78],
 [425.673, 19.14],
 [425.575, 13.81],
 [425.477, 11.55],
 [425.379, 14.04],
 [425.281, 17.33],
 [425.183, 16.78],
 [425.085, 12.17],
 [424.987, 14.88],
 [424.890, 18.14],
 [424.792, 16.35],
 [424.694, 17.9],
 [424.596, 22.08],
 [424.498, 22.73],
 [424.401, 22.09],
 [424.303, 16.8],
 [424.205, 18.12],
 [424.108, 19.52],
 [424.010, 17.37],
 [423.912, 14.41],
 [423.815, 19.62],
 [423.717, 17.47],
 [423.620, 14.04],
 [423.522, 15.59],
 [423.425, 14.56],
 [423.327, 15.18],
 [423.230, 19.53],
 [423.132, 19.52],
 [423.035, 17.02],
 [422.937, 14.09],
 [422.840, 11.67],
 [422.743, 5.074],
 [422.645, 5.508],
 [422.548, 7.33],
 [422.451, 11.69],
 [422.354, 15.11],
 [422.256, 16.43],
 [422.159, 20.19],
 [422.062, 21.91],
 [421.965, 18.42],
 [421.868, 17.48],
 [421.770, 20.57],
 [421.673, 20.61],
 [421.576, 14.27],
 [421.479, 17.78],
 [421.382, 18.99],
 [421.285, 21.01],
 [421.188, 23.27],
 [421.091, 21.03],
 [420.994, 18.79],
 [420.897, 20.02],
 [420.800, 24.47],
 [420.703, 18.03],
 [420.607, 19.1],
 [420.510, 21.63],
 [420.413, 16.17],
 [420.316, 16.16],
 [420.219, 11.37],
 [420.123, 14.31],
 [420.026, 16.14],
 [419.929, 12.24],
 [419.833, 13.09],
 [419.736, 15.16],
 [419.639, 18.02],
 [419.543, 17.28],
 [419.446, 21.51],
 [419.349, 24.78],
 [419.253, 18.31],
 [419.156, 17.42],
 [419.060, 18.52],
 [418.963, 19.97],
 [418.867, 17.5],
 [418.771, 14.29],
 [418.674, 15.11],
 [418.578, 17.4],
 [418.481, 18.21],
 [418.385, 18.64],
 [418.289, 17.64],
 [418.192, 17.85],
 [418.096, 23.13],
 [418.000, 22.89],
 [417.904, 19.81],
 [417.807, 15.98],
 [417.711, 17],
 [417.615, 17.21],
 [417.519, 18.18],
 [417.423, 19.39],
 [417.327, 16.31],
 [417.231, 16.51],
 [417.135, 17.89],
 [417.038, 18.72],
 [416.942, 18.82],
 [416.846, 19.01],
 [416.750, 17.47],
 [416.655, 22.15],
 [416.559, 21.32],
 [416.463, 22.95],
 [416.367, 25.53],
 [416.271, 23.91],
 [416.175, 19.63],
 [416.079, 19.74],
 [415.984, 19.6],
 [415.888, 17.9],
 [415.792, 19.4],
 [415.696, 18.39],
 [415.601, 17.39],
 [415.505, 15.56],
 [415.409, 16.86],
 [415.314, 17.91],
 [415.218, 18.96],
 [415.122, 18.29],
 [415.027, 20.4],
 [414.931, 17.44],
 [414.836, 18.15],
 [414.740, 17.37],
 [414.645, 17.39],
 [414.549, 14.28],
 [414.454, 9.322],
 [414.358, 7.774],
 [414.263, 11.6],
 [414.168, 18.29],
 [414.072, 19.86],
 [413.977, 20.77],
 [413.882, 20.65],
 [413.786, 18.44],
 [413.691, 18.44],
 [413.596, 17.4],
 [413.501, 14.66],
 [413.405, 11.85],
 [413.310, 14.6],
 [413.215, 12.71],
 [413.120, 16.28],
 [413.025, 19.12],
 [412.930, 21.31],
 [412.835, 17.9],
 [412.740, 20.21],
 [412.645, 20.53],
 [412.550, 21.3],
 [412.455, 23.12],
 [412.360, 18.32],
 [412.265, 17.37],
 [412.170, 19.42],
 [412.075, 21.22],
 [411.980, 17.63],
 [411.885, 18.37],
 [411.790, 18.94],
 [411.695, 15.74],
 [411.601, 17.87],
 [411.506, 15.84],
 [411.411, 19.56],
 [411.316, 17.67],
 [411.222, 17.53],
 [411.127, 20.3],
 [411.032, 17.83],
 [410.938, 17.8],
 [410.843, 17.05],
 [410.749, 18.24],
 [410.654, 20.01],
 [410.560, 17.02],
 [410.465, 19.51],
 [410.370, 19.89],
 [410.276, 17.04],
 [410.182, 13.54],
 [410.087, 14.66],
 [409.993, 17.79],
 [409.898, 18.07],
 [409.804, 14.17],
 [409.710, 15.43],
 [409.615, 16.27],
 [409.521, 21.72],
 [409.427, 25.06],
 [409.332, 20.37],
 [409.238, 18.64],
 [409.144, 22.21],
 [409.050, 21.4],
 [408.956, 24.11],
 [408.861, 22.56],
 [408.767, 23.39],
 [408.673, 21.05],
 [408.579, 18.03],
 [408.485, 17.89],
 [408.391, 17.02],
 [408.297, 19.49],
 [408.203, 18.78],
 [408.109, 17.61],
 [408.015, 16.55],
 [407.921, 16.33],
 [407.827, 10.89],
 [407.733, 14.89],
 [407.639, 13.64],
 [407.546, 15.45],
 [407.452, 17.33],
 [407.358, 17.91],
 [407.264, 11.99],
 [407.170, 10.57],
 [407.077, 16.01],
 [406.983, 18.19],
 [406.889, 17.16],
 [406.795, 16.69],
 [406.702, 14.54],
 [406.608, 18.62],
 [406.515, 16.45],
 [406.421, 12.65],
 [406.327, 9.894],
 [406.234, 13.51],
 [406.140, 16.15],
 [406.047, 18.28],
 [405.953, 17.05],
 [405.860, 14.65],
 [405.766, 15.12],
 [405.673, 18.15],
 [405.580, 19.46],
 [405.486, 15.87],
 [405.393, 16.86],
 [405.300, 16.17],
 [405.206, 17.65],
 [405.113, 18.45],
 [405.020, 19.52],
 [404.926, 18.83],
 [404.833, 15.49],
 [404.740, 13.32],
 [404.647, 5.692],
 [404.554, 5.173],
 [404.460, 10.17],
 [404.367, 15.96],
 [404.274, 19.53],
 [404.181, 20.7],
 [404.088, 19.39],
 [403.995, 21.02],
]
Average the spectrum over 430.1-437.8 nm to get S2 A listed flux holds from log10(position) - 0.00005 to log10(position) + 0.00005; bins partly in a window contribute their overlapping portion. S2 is 20.3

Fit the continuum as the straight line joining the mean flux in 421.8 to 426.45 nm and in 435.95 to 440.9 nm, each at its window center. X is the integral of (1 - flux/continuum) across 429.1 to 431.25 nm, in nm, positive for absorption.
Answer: 0.43 nm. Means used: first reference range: 16.2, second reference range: 20.3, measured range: 14.3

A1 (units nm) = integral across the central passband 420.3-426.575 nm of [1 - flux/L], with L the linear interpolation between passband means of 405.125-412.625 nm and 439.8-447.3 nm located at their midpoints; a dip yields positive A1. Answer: 0.84 nm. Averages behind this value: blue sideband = 17.6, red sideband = 22.9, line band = 17.2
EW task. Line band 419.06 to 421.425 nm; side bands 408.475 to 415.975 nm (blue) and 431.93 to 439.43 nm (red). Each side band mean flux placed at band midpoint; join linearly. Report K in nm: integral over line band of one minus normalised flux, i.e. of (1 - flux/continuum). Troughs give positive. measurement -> 0.10 nm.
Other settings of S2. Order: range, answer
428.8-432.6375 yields 16.4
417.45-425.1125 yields 17.4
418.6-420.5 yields 16.8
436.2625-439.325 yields 19.9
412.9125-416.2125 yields 17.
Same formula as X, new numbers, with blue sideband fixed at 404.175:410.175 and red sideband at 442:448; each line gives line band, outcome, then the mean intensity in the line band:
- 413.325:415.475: 0.178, 16.6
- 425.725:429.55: 0.671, 17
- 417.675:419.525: 0.016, 18.7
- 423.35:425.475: 0.308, 17.1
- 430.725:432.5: 0.251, 18.3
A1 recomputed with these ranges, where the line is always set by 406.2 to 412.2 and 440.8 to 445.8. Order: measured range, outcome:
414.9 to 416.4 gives -0.04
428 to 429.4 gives 0.27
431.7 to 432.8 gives 0.12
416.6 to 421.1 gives 0.26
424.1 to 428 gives 0.62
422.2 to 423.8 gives 0.48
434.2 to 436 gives -0.06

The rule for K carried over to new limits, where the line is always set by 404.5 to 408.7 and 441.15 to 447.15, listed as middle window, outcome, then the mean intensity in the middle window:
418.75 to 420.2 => 0.09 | 17.2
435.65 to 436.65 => -0.10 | 23.9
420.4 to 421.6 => -0.07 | 19.8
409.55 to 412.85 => -0.28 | 18.1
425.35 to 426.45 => 0.20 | 16.1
